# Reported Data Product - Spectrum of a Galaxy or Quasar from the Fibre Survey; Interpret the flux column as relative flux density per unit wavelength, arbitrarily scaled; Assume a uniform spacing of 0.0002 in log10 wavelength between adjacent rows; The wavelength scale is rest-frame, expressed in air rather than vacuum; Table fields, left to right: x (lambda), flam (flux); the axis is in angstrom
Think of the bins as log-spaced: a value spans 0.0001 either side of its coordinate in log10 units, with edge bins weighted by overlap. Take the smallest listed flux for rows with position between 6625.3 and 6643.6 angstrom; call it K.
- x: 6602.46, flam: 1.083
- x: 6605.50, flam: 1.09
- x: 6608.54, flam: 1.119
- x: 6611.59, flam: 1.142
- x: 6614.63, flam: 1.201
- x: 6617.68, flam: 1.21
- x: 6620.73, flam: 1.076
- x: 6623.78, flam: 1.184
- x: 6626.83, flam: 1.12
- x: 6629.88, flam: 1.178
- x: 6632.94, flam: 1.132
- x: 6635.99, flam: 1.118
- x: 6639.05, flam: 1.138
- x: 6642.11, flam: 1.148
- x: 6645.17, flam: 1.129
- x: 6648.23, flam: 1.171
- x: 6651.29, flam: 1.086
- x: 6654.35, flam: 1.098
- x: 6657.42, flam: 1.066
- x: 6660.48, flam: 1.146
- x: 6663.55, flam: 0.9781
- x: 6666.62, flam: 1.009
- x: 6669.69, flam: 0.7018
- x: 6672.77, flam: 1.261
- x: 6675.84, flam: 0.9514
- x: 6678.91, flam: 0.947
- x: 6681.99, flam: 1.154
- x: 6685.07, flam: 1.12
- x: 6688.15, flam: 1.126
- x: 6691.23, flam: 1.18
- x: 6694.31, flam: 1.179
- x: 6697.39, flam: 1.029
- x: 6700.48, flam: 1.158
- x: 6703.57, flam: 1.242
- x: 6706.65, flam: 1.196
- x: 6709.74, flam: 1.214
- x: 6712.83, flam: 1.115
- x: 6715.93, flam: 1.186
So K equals 1.118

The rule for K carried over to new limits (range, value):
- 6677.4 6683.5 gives 0.947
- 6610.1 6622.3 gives 1.076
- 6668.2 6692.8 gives 0.7018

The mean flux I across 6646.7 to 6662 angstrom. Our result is 1.11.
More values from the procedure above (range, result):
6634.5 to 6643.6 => 1.13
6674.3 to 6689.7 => 1.06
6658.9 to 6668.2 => 1.04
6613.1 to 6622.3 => 1.16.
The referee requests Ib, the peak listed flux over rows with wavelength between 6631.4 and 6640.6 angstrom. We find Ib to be 1.138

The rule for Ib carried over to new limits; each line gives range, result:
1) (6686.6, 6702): 1.18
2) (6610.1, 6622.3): 1.21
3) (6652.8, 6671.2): 1.146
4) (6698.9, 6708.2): 1.242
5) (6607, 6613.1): 1.142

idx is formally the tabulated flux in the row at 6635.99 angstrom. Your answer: 1.118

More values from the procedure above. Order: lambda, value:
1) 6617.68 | 1.21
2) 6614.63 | 1.201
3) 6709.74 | 1.214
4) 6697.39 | 1.029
